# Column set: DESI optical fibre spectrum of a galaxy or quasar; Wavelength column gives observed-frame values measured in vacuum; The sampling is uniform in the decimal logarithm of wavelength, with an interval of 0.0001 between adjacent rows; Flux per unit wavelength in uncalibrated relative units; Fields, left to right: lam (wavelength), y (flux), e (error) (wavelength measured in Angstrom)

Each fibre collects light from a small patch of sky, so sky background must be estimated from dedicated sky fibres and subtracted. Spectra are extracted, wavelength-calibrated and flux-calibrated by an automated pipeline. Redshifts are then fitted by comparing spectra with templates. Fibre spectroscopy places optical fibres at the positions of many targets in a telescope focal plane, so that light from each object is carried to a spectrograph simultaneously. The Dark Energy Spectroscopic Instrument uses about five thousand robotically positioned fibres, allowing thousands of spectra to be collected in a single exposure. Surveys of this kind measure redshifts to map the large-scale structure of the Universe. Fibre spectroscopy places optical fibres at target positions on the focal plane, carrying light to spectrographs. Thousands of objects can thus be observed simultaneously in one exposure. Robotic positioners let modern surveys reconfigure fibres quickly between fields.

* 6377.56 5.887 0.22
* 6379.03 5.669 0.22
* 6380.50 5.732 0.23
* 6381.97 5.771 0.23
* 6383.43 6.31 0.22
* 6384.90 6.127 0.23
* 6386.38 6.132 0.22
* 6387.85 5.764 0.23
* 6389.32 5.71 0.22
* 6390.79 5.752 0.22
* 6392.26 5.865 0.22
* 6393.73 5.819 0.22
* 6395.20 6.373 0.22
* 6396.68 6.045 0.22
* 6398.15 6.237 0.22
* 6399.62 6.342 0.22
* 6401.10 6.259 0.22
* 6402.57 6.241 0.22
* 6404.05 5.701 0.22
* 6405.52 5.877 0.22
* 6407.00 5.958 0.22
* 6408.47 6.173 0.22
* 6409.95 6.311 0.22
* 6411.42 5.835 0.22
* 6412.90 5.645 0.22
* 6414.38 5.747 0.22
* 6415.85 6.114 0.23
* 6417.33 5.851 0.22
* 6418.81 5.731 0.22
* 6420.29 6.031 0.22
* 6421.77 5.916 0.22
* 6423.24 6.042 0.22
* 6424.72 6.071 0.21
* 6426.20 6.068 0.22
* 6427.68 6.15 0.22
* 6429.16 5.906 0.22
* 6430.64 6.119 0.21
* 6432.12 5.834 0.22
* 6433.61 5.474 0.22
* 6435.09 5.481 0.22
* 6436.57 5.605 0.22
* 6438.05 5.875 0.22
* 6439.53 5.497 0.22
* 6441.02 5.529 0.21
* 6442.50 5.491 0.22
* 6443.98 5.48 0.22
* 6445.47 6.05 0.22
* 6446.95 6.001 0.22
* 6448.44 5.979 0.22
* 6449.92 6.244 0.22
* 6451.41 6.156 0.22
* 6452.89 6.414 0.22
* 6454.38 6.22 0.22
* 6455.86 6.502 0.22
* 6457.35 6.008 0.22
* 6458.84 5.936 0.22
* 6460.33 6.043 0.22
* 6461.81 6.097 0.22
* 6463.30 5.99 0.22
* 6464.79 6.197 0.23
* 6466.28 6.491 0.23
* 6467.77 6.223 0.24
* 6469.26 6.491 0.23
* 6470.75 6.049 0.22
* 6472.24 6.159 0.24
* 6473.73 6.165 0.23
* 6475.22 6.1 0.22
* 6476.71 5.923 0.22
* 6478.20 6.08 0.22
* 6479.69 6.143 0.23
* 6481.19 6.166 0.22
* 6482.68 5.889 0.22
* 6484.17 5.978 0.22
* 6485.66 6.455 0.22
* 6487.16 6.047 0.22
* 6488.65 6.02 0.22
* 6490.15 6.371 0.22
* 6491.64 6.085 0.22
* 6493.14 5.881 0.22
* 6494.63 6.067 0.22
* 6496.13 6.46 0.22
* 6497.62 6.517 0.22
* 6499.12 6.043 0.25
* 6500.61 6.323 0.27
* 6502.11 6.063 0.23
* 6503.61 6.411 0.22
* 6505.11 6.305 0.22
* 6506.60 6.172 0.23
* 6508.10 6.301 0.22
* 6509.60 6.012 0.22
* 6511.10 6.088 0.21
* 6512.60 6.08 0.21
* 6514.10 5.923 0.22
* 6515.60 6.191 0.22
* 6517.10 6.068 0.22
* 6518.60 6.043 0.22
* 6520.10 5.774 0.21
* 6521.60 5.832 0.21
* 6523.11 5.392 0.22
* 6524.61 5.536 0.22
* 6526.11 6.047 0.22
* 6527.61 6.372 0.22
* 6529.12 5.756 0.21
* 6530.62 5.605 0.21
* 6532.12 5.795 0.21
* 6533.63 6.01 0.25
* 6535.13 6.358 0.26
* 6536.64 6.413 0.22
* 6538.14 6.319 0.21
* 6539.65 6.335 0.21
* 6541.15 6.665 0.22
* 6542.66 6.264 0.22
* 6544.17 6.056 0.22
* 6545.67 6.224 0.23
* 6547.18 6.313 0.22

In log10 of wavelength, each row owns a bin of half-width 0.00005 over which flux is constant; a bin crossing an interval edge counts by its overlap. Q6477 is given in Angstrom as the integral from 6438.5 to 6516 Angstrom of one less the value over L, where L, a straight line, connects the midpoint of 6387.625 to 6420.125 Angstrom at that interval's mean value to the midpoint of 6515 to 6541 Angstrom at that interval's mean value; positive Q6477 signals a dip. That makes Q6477 -1.4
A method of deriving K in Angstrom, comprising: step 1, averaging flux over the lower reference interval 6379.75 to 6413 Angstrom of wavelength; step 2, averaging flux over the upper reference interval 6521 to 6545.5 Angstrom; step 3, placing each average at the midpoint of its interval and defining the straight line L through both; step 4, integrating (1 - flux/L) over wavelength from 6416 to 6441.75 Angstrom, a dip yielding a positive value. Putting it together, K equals 0.8 Angstrom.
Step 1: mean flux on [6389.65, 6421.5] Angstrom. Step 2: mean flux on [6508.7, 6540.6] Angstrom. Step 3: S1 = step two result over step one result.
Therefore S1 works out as 1.00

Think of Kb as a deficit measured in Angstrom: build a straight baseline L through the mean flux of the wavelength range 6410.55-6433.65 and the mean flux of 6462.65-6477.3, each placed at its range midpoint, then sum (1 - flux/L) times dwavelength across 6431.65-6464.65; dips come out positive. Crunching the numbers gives 0.8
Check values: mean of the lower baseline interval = 5.92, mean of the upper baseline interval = 6.18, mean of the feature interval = 5.91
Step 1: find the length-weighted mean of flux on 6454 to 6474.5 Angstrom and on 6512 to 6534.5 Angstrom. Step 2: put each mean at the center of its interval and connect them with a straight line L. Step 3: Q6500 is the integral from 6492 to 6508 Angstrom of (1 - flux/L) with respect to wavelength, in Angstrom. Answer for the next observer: -0.6 Angstrom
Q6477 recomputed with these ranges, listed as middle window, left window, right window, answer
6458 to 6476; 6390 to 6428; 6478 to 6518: -0.2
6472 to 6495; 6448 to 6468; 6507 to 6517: 0.2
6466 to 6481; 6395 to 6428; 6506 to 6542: -0.3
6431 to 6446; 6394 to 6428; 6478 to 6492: 1.1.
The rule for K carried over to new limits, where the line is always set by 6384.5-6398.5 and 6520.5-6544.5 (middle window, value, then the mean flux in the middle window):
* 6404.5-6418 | 0.1 Angstrom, 5.94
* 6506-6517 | -0.1 Angstrom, 6.1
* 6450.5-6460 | -0.3 Angstrom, 6.2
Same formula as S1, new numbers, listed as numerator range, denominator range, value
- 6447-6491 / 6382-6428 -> 1.03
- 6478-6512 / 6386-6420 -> 1.03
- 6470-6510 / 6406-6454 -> 1.04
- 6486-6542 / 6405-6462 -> 1.03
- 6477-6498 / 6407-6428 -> 1.03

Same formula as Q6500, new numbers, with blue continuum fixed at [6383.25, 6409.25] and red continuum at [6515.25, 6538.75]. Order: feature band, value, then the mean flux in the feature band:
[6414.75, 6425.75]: 0.1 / 5.96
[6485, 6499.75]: -0.5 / 6.19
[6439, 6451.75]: 0.4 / 5.82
